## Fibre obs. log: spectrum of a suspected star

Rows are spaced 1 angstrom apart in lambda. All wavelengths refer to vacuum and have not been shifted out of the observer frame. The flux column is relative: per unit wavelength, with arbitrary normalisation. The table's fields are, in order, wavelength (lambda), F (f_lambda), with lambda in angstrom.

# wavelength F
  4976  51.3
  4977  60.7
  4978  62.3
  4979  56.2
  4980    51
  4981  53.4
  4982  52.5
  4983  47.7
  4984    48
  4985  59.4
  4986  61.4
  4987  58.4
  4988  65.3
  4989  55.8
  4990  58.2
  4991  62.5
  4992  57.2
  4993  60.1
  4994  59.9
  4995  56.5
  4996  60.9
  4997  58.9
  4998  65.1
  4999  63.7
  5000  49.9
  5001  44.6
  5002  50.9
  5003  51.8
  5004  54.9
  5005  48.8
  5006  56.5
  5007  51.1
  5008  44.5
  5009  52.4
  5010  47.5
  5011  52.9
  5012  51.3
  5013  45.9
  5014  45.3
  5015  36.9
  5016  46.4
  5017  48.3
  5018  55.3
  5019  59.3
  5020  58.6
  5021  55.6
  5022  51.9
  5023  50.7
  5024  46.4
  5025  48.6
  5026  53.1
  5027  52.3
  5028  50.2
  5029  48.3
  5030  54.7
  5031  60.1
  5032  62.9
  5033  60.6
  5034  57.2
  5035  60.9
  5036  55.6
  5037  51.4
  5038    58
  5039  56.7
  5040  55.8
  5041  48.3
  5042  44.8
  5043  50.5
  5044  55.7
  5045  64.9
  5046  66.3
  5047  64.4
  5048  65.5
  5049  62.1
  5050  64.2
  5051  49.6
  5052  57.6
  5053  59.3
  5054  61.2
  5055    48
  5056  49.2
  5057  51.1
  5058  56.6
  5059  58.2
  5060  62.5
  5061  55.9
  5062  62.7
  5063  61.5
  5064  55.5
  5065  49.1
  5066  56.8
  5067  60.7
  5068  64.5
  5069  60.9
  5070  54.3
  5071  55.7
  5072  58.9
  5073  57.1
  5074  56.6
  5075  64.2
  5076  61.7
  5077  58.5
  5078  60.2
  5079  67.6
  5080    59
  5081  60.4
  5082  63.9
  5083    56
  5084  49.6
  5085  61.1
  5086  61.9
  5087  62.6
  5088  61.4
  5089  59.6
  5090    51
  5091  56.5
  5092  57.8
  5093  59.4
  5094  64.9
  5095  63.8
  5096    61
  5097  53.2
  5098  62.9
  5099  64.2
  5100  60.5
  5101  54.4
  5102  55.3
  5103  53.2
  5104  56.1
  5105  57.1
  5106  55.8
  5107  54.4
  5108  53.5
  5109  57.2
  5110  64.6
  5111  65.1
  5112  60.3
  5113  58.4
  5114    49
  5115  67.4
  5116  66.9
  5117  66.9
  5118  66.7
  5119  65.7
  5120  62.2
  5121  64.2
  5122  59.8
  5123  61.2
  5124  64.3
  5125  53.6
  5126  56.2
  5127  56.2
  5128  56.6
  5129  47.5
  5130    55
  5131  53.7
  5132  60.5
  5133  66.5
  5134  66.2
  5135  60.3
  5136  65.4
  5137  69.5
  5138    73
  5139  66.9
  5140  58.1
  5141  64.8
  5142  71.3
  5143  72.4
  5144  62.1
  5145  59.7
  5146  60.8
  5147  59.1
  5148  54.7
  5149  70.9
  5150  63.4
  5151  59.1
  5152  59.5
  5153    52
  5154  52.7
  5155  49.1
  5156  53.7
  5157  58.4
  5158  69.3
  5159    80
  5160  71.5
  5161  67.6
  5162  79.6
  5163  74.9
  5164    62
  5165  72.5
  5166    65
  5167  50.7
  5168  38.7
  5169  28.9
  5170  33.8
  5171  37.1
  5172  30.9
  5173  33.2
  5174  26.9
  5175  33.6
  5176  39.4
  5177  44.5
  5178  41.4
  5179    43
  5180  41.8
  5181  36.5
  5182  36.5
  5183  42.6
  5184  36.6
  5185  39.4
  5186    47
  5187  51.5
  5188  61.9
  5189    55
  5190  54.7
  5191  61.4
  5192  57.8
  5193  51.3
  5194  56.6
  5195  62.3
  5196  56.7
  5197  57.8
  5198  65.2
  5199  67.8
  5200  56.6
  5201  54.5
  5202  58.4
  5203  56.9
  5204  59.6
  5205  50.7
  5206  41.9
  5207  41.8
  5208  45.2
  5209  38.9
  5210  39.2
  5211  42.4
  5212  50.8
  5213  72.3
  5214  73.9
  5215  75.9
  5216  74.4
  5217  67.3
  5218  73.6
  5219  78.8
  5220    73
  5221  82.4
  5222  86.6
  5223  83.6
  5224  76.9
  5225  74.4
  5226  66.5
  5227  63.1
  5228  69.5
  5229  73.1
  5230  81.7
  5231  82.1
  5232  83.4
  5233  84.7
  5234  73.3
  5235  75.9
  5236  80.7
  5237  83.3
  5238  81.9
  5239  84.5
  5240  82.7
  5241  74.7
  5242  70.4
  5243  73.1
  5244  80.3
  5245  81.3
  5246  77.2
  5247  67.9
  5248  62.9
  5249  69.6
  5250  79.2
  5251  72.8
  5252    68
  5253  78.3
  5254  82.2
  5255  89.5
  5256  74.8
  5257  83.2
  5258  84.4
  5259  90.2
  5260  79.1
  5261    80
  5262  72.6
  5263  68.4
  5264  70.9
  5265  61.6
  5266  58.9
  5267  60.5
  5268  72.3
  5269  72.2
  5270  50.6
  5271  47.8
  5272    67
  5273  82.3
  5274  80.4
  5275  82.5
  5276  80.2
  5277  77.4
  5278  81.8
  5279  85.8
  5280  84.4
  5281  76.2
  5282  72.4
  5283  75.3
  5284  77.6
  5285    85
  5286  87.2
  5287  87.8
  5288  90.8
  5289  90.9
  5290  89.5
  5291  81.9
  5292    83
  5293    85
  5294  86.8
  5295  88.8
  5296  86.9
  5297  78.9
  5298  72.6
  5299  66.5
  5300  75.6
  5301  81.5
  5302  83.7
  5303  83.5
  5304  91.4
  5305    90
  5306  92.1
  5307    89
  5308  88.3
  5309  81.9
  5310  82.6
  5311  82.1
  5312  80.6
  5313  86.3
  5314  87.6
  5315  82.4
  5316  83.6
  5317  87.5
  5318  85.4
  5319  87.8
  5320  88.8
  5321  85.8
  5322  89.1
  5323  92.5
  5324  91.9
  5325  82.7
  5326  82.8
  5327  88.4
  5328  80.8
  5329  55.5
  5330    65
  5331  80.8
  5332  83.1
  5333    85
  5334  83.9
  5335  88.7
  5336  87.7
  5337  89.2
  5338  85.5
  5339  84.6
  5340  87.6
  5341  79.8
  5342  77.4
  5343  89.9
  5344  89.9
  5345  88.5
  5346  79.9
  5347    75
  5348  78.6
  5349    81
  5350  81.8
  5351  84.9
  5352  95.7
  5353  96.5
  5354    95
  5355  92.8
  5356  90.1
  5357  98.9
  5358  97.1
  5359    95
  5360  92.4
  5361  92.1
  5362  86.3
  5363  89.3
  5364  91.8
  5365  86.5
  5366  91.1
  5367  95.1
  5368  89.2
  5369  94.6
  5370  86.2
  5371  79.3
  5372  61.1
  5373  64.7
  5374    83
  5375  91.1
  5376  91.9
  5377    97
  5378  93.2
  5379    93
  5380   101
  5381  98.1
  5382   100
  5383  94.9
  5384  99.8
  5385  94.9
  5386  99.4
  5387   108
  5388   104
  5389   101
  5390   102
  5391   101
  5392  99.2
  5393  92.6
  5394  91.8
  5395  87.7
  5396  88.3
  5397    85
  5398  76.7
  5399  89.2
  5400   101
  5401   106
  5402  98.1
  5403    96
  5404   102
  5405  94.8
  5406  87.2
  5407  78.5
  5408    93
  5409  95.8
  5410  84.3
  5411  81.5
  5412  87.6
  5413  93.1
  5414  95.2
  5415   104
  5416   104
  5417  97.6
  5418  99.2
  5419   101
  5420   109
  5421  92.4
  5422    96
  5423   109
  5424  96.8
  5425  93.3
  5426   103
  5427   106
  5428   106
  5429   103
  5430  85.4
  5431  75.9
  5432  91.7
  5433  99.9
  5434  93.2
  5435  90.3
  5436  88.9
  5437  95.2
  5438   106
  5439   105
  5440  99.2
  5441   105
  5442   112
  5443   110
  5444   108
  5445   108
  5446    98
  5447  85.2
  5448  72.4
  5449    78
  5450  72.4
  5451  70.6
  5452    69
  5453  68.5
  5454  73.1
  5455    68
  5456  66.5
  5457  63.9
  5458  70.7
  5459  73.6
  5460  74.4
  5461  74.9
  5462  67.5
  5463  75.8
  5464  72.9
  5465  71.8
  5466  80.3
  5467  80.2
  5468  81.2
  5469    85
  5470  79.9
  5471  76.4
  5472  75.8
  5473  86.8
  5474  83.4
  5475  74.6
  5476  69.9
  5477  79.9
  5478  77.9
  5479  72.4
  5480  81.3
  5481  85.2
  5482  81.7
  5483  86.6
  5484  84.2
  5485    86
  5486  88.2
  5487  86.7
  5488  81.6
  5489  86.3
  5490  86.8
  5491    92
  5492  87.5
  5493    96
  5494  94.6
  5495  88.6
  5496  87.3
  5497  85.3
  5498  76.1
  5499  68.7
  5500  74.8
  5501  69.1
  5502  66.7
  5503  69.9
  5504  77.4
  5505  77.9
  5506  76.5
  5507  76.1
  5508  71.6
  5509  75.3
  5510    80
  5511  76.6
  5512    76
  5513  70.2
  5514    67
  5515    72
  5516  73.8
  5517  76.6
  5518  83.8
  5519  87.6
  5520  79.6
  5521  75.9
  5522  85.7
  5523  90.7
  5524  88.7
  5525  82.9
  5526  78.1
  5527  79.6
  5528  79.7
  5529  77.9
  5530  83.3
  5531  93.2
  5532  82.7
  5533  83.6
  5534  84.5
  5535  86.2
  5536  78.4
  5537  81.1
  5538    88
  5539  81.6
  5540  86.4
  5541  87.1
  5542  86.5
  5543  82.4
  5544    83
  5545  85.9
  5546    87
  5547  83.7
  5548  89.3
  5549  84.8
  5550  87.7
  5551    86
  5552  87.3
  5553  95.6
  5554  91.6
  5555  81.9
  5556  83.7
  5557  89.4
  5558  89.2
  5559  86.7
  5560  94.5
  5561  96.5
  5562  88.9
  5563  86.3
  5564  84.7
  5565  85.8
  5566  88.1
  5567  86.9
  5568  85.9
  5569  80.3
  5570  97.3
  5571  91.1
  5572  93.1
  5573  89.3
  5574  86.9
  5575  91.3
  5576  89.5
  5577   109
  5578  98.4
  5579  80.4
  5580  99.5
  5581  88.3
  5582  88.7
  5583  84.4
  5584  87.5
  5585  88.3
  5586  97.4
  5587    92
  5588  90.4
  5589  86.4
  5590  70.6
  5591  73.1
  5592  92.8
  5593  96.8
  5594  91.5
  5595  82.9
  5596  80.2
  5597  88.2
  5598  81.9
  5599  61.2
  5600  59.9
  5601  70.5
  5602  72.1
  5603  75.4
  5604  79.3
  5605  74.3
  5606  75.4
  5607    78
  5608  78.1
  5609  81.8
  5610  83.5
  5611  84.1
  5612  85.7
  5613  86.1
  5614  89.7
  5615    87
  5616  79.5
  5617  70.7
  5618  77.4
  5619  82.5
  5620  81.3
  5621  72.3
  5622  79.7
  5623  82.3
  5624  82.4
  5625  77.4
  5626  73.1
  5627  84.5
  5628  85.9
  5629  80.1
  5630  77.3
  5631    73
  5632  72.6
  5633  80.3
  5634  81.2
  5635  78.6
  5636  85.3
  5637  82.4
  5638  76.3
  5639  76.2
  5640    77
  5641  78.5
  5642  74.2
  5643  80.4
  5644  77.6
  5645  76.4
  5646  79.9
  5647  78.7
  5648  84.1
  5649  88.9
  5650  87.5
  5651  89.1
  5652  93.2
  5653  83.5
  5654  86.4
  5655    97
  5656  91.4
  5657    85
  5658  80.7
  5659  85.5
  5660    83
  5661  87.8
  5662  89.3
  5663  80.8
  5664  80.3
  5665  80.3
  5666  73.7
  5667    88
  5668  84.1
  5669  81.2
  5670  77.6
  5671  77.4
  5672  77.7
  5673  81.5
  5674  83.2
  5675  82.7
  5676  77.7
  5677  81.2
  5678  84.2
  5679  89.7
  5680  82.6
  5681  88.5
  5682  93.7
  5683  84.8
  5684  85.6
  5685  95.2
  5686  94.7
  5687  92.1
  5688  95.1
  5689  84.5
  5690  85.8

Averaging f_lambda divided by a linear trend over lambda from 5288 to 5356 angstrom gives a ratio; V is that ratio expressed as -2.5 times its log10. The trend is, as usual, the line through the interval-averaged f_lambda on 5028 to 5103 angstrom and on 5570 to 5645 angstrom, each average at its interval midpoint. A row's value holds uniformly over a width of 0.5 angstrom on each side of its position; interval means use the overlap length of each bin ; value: -0.21 mag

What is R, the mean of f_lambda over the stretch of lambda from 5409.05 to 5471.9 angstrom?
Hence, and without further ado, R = 88.5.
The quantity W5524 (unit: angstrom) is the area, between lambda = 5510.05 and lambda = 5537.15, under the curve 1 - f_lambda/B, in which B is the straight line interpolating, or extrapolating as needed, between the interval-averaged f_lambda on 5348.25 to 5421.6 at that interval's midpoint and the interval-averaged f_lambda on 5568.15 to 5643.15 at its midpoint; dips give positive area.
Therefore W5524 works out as 1.82 angstrom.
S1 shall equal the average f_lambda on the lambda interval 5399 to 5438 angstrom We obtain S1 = 95.7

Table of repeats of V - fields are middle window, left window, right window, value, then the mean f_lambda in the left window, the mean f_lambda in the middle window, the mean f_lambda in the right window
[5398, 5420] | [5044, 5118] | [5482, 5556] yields -0.23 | 59.1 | 94.6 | 82.3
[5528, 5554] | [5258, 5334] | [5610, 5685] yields -0.05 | 80.4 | 85.3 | 82.2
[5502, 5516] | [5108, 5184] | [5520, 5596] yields 0.13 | 56.8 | 74.1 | 87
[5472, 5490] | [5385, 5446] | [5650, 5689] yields 0.15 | 96.9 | 81.9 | 85.4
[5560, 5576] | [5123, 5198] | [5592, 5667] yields -0.15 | 55.3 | 89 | 81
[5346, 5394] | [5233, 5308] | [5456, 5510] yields -0.16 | 78.3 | 91.5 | 79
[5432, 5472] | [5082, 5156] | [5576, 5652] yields -0.13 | 60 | 83.9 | 81.9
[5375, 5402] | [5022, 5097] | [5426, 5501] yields -0.21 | 57.4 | 96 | 84.4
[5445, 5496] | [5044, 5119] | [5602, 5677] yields -0.07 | 59.2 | 79.6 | 81.2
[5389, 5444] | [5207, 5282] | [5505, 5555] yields -0.22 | 73.1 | 96.2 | 82.2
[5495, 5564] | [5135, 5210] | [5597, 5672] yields -0.10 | 54.3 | 82.1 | 80.5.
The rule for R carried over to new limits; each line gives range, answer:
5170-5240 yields 59.2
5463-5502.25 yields 81.3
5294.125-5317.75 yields 83.7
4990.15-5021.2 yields 53.4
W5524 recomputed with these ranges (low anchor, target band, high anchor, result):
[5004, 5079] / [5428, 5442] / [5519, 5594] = -2.9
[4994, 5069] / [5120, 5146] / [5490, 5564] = -0.5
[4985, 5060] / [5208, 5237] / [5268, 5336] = 1.2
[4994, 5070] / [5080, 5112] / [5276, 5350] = 1.4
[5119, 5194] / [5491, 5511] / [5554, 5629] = -0.2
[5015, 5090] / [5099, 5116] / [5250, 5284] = 0.9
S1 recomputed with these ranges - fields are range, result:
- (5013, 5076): 55.7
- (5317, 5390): 88.3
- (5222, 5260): 77.5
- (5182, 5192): 49.7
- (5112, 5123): 62.5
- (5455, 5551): 80.3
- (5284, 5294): 86.3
